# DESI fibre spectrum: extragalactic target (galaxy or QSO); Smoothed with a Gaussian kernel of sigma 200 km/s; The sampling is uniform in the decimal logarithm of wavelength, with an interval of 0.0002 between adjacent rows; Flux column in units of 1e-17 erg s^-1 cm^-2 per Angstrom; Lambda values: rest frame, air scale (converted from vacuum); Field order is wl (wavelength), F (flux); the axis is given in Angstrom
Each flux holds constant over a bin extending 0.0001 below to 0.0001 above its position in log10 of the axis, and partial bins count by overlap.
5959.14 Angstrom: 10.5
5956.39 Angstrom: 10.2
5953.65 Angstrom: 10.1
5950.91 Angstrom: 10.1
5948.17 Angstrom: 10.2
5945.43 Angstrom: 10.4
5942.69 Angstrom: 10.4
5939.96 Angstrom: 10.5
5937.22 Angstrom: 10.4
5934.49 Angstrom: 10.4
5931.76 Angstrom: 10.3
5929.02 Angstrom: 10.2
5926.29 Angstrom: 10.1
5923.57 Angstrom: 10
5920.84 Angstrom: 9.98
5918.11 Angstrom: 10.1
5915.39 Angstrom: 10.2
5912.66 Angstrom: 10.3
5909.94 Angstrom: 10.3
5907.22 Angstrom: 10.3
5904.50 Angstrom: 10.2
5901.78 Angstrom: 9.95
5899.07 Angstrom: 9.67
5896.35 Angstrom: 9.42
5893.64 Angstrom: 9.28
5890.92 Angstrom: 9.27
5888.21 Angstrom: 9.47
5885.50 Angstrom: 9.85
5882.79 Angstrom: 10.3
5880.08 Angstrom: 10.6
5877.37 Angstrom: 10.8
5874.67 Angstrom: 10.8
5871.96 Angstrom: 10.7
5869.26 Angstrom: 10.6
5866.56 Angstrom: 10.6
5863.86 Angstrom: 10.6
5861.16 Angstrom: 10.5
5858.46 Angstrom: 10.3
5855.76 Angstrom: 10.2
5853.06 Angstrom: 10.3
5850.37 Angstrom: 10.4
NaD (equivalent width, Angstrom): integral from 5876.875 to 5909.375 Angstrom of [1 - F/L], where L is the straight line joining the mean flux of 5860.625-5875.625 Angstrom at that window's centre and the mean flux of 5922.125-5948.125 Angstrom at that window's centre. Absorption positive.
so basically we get 1.8 Angstrom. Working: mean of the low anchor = 10.6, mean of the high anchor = 10.3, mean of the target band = 9.91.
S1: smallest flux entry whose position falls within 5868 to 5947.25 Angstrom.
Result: 9.27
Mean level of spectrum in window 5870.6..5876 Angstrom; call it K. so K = 10.7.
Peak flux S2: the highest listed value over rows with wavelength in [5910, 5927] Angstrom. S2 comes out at 10.3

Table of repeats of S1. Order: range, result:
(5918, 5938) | 9.98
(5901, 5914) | 9.95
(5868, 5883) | 10.3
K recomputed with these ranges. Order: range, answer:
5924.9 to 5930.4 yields 10.1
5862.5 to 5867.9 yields 10.6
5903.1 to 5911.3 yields 10.3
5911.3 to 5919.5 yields 10.2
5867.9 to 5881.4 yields 10.7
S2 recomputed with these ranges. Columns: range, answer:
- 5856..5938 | 10.8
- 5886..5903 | 9.95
